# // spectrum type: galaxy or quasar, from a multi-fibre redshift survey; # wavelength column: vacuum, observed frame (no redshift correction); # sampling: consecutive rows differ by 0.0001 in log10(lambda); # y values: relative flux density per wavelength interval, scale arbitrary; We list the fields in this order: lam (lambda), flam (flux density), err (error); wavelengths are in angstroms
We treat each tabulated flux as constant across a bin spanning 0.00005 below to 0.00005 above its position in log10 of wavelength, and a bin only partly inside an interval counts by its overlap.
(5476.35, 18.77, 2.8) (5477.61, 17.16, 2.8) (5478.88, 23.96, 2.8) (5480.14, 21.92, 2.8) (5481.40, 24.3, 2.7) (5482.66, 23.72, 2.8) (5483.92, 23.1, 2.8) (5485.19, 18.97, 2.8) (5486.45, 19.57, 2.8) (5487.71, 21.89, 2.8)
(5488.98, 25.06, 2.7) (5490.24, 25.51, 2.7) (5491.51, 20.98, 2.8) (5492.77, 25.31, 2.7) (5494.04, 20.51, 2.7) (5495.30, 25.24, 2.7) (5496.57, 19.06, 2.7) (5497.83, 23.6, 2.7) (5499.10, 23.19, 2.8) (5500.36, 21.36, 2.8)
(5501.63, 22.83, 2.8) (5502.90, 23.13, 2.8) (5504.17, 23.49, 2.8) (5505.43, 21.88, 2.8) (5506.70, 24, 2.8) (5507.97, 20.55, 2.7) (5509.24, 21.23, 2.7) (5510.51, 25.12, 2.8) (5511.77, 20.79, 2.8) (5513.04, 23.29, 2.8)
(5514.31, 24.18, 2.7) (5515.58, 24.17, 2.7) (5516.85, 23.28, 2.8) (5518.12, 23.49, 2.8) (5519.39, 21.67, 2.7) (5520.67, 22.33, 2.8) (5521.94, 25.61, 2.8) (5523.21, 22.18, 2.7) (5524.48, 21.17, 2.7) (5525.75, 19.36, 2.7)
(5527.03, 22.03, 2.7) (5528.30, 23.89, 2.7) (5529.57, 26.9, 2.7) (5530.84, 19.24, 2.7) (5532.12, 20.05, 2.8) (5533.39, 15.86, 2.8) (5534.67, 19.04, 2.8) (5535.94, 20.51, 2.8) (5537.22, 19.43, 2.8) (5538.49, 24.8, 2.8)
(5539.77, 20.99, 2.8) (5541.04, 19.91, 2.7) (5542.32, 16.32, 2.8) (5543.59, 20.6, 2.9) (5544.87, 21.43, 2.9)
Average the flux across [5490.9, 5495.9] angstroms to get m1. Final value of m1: 23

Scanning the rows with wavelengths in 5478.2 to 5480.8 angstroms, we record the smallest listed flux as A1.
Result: 21.92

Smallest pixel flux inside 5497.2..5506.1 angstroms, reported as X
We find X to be 21.36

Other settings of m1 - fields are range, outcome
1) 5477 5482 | 21.8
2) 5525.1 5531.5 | 22.3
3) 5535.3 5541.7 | 21.1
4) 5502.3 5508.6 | 22.6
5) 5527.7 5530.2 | 25.4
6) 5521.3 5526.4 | 22.1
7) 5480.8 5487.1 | 21.9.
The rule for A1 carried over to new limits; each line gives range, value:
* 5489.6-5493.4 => 20.98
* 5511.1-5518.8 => 20.79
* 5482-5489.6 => 18.97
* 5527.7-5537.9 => 15.86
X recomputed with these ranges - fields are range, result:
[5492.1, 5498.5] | 19.06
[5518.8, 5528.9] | 19.36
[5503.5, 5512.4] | 20.55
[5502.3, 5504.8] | 23.13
